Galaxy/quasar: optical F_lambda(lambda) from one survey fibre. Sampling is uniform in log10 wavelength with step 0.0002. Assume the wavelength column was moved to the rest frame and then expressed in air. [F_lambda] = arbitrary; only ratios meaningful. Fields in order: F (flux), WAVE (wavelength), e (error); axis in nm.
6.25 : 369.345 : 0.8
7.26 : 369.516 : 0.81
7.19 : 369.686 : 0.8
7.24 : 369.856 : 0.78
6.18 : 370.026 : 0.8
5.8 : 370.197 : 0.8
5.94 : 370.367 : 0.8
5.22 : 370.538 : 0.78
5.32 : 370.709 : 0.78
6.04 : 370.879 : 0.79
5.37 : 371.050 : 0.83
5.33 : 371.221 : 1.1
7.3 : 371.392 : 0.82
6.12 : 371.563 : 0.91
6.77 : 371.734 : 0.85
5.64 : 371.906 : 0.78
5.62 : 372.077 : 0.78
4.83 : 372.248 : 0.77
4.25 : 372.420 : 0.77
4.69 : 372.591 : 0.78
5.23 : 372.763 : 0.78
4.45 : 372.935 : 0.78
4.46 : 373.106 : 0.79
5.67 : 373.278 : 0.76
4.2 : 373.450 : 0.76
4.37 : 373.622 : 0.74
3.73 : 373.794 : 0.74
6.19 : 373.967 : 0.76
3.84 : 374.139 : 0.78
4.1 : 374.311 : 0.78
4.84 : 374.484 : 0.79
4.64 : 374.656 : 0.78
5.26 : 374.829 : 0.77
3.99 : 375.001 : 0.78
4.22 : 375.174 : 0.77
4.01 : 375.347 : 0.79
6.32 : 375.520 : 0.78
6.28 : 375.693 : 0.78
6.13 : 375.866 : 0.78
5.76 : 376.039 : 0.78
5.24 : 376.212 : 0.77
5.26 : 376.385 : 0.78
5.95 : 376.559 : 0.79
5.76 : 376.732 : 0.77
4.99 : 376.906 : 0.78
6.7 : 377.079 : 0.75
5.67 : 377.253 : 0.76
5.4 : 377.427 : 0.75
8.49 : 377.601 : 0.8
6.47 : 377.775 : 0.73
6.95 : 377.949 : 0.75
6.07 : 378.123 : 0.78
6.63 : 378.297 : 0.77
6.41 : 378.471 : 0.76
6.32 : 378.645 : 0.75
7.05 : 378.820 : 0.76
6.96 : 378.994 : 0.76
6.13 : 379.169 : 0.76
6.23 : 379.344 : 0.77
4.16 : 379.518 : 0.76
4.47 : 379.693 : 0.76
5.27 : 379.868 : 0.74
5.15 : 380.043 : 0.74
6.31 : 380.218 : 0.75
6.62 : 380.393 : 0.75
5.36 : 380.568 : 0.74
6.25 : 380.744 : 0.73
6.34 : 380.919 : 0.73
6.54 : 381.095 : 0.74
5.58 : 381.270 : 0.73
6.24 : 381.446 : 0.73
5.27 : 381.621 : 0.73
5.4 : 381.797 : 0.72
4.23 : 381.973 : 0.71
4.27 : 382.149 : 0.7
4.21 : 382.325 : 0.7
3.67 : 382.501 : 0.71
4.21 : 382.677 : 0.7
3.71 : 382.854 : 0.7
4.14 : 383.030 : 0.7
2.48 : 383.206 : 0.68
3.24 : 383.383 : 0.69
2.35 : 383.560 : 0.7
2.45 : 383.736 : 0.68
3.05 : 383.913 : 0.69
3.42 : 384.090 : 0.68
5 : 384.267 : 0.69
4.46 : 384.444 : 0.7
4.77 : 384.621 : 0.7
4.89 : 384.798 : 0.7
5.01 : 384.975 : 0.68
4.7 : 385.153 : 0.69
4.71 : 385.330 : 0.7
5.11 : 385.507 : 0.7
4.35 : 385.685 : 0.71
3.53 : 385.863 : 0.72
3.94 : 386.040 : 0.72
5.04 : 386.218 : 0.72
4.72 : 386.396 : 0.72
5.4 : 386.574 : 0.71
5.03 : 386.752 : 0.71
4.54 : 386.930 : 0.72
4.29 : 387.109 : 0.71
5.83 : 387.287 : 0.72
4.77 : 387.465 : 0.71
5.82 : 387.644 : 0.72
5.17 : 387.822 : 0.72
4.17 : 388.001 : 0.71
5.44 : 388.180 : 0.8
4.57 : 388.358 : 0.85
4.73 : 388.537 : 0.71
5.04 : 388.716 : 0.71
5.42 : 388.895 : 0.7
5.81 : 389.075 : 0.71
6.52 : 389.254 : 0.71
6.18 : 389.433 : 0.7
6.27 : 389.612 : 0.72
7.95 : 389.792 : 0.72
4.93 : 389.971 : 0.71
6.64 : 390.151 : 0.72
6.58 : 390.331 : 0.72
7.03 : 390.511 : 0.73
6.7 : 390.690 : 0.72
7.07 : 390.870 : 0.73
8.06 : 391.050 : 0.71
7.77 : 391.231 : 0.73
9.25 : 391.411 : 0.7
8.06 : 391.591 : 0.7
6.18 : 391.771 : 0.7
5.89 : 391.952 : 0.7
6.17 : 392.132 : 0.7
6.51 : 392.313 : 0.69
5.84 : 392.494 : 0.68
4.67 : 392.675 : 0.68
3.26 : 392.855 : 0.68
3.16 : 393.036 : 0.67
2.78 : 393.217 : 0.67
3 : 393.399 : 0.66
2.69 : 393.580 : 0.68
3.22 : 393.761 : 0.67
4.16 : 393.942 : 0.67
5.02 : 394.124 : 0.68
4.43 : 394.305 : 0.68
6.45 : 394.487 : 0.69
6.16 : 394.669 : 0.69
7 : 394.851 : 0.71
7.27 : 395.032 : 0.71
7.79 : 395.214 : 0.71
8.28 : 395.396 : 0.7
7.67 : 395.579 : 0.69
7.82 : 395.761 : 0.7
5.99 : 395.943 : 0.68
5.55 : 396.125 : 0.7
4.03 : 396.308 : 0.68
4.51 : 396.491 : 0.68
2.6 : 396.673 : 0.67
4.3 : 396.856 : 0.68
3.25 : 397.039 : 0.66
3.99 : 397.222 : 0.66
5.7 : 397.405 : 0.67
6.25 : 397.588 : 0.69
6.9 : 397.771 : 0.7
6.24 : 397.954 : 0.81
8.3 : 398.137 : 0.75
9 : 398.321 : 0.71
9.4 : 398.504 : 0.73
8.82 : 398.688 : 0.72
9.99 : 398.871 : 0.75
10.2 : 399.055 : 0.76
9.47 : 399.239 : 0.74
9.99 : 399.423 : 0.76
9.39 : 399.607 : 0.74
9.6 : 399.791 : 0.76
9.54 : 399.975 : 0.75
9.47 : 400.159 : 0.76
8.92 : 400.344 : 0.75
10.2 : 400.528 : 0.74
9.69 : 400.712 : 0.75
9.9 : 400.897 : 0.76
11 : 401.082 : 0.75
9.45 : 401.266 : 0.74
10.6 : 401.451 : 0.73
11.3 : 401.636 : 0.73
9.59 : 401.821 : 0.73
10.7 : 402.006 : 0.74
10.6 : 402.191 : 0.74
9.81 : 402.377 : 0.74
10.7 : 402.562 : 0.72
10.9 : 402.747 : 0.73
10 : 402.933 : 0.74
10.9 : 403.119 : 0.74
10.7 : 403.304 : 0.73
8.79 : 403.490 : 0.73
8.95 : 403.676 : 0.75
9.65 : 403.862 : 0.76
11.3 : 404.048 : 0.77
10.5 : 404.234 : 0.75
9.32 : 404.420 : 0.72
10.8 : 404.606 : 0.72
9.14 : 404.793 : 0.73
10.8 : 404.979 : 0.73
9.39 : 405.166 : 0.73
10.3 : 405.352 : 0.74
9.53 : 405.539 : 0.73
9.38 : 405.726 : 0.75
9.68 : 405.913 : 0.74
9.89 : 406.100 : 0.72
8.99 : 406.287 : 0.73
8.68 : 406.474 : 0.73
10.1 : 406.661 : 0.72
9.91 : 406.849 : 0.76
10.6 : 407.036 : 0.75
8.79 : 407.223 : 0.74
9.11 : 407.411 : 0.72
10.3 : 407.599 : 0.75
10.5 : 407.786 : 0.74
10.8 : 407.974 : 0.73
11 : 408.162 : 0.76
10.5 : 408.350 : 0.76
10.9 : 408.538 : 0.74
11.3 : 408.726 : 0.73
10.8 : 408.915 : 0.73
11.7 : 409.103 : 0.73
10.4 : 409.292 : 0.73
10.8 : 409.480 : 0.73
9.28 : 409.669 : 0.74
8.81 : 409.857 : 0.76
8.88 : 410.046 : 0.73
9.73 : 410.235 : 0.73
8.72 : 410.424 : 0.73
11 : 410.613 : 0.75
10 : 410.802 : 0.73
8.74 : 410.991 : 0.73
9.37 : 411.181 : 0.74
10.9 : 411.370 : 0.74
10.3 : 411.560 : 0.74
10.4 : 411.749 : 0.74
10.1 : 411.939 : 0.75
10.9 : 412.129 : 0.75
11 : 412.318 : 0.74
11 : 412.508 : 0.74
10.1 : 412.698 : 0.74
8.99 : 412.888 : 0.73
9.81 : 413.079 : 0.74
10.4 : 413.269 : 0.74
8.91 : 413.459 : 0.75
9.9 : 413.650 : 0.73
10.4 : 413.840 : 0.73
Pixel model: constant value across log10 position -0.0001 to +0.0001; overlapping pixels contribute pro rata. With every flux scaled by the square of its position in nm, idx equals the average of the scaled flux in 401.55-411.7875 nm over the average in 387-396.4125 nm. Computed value 1.88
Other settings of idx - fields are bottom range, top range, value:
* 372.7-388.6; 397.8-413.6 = 2.23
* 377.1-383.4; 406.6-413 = 2.14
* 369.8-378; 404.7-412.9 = 2.20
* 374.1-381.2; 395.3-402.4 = 1.59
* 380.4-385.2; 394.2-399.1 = 1.56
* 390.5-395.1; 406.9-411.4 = 1.94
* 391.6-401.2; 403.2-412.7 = 1.58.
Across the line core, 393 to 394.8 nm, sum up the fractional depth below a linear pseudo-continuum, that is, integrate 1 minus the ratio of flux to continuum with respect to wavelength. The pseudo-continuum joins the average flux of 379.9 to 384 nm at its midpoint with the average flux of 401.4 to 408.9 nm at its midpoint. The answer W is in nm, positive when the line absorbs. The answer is 0.79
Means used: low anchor 4.66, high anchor 10.1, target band 4.2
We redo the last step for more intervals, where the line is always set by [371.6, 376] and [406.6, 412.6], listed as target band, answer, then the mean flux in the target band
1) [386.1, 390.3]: 0.99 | 5.41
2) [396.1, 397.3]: 0.63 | 3.95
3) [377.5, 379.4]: -0.35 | 6.7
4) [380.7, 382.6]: 0.27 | 5.24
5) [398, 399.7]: -0.13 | 9.31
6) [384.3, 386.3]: 0.62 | 4.6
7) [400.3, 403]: -0.36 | 10.3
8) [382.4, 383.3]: 0.38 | 3.65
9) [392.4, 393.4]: 0.50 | 3.86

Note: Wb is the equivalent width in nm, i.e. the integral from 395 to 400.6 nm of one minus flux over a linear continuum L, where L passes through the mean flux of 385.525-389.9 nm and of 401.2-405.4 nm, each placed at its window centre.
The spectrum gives 0.70 nm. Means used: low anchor 5.19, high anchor 10.2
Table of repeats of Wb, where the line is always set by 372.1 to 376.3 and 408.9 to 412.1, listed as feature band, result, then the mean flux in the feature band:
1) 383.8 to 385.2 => 0.43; 4.37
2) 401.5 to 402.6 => -0.21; 10.4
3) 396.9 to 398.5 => 0.37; 6.33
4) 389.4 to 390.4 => 0.09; 6.43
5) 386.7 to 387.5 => 0.22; 4.89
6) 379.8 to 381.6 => -0.05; 5.95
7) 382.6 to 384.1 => 0.72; 3.21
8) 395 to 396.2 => 0.10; 7.21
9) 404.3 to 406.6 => -0.10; 9.68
